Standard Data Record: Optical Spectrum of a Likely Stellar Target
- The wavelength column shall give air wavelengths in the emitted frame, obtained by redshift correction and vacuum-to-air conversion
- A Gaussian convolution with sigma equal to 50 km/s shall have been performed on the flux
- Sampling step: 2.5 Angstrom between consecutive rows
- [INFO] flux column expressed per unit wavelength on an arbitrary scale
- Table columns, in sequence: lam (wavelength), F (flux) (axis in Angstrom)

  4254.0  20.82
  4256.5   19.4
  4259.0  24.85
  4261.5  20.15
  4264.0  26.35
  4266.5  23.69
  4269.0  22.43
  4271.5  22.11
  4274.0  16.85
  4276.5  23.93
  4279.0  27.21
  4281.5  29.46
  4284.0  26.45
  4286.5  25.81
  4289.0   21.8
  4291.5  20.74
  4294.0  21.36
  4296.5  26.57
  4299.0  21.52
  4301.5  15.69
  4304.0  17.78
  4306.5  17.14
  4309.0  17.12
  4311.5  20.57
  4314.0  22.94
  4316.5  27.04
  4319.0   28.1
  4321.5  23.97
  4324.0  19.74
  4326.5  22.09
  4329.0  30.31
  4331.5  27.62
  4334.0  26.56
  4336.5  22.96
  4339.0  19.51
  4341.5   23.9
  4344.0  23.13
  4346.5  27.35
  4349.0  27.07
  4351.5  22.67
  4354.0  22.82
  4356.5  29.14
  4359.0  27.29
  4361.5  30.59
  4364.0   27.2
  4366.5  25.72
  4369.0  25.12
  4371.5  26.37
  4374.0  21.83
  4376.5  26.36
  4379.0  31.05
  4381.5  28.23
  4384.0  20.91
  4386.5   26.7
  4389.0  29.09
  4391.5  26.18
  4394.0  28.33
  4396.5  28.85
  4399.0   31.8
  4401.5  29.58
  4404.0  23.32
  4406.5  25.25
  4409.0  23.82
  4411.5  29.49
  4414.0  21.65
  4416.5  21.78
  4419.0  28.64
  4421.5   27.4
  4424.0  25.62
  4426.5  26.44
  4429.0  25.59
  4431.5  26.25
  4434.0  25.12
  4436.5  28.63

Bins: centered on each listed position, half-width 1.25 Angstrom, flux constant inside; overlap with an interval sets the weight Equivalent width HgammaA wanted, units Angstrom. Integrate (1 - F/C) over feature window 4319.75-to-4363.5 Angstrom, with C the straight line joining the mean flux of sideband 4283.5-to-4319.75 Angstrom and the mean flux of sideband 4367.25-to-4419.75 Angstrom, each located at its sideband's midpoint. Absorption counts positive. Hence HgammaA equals -2.4 Angstrom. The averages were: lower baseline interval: 21.9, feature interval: 25.2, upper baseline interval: 26.4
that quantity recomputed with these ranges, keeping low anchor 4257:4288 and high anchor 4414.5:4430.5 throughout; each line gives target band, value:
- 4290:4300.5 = 0.81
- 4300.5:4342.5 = 3.41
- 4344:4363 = -1.19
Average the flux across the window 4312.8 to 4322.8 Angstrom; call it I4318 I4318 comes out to 25.5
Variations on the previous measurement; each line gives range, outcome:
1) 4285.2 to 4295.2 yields 22.5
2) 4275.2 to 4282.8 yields 26.8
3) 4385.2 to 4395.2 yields 27.5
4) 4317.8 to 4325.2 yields 23.9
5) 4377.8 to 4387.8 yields 26.7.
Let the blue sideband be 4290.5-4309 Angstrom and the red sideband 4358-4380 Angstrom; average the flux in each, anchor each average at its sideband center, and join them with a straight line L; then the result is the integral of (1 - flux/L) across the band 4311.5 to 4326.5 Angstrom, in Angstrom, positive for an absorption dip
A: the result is -1.4 Angstrom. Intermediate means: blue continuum 19.9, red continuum 26.8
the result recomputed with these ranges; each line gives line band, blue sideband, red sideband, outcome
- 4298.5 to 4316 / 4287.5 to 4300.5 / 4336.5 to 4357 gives 2.8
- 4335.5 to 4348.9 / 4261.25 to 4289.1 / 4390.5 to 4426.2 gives 0.9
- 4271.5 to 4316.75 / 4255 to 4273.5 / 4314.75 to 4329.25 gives 2.9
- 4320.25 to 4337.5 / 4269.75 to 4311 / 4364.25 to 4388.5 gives -0.7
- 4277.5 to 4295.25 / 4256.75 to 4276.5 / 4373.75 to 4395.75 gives -1.3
